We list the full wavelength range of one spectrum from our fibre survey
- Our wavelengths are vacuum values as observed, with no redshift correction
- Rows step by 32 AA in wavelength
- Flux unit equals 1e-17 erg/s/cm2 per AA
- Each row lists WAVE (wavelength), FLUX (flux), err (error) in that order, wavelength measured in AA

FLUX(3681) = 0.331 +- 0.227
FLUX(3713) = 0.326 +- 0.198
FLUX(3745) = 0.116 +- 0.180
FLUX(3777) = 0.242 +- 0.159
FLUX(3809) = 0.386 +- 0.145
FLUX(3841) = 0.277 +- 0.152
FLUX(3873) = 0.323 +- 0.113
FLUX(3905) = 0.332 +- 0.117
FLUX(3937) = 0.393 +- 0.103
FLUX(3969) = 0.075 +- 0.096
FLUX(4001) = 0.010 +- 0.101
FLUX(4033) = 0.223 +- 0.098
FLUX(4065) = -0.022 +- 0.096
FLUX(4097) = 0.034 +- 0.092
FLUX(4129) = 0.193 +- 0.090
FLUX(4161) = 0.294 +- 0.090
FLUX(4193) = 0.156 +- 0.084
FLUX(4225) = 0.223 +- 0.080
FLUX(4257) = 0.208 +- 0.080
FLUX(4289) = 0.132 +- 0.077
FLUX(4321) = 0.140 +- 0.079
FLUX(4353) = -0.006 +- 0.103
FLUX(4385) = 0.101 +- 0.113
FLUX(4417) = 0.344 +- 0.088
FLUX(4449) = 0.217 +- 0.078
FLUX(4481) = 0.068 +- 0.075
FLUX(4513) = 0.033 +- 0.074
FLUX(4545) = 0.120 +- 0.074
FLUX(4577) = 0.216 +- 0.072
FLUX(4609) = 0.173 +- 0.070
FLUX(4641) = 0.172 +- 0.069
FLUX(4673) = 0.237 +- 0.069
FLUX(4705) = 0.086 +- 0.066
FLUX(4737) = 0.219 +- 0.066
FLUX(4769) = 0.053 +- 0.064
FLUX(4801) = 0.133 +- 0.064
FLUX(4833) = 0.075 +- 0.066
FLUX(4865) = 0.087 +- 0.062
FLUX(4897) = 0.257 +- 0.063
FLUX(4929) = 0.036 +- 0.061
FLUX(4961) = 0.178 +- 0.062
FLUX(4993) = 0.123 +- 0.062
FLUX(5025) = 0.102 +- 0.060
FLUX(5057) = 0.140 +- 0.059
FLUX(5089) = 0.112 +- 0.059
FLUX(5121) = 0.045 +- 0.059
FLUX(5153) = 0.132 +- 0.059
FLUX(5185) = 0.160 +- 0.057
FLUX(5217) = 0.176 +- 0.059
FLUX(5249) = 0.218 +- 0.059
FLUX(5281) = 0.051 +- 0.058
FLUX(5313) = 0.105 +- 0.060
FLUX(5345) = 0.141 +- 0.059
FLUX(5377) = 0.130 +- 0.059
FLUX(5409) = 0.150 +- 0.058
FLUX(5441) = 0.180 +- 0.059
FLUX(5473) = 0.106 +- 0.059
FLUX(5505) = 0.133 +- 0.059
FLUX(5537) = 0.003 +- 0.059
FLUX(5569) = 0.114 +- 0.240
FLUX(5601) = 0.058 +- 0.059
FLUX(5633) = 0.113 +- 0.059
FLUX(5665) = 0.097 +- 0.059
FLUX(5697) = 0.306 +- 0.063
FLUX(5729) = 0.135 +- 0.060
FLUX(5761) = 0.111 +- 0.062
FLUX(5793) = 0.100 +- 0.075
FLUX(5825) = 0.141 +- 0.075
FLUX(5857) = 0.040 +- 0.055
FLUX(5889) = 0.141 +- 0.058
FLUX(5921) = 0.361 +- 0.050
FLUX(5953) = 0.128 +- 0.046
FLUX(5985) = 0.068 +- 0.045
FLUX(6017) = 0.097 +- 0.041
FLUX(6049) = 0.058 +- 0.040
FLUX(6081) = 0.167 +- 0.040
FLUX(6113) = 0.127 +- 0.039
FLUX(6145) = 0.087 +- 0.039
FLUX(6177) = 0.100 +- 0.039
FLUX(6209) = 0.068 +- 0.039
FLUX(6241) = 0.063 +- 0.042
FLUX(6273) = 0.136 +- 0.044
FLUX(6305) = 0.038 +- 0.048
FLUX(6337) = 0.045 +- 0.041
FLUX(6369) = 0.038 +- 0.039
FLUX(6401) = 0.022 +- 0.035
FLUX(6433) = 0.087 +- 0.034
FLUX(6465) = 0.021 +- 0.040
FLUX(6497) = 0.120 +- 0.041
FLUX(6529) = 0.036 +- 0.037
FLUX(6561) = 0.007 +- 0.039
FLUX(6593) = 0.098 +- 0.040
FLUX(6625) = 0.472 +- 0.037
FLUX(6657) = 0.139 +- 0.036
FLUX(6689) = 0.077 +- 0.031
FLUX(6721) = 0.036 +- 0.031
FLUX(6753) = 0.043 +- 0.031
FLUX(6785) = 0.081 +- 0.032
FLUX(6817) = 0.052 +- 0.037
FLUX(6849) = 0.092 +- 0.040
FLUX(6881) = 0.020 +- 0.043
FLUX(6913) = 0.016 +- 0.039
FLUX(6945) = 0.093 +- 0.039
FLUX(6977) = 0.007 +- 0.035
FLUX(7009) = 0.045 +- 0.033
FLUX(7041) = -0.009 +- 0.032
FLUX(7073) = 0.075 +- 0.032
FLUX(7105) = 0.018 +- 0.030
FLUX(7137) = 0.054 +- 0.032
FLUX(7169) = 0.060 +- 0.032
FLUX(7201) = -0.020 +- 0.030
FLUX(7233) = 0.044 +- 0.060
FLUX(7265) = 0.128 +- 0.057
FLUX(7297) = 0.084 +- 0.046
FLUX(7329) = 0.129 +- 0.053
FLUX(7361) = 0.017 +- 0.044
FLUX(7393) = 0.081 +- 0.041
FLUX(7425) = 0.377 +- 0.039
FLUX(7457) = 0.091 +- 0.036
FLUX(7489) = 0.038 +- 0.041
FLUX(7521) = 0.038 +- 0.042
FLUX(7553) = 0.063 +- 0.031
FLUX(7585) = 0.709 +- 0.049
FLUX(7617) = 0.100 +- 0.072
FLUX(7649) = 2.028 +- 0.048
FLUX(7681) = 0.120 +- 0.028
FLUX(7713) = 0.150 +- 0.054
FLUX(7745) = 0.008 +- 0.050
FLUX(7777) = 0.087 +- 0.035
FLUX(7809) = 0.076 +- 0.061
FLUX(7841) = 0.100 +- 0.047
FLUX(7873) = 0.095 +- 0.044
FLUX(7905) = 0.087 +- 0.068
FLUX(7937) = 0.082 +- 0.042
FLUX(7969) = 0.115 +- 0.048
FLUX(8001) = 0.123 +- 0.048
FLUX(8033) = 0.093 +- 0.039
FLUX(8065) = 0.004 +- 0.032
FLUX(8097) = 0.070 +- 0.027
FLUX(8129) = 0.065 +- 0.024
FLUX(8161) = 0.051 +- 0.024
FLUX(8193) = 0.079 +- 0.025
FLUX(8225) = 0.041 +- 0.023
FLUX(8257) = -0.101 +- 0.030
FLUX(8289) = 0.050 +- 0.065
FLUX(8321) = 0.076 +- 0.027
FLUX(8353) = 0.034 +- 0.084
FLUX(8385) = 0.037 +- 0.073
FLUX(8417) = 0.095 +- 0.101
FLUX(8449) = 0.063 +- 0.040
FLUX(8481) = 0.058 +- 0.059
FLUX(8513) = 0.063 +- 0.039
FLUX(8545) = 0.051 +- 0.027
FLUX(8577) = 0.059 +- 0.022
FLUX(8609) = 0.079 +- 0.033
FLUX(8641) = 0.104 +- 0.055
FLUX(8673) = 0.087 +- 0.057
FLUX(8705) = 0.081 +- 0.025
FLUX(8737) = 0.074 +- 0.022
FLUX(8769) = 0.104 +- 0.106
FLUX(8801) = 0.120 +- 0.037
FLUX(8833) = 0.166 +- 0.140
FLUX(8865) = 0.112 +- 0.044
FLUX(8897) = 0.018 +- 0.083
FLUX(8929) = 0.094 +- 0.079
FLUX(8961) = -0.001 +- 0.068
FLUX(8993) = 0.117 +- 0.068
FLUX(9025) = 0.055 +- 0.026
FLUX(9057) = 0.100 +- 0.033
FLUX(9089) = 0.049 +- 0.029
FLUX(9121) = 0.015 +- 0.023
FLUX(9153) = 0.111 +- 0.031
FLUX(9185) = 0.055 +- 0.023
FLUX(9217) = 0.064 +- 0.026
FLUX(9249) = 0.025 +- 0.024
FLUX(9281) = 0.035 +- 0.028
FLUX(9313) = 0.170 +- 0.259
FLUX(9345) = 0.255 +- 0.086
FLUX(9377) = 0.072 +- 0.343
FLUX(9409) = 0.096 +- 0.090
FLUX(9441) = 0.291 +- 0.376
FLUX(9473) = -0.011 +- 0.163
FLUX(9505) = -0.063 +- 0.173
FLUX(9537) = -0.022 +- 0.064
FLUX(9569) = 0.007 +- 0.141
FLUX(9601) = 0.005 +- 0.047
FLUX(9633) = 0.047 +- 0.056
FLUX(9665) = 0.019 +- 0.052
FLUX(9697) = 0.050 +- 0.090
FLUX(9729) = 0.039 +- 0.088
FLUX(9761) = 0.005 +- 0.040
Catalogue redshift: 0.528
